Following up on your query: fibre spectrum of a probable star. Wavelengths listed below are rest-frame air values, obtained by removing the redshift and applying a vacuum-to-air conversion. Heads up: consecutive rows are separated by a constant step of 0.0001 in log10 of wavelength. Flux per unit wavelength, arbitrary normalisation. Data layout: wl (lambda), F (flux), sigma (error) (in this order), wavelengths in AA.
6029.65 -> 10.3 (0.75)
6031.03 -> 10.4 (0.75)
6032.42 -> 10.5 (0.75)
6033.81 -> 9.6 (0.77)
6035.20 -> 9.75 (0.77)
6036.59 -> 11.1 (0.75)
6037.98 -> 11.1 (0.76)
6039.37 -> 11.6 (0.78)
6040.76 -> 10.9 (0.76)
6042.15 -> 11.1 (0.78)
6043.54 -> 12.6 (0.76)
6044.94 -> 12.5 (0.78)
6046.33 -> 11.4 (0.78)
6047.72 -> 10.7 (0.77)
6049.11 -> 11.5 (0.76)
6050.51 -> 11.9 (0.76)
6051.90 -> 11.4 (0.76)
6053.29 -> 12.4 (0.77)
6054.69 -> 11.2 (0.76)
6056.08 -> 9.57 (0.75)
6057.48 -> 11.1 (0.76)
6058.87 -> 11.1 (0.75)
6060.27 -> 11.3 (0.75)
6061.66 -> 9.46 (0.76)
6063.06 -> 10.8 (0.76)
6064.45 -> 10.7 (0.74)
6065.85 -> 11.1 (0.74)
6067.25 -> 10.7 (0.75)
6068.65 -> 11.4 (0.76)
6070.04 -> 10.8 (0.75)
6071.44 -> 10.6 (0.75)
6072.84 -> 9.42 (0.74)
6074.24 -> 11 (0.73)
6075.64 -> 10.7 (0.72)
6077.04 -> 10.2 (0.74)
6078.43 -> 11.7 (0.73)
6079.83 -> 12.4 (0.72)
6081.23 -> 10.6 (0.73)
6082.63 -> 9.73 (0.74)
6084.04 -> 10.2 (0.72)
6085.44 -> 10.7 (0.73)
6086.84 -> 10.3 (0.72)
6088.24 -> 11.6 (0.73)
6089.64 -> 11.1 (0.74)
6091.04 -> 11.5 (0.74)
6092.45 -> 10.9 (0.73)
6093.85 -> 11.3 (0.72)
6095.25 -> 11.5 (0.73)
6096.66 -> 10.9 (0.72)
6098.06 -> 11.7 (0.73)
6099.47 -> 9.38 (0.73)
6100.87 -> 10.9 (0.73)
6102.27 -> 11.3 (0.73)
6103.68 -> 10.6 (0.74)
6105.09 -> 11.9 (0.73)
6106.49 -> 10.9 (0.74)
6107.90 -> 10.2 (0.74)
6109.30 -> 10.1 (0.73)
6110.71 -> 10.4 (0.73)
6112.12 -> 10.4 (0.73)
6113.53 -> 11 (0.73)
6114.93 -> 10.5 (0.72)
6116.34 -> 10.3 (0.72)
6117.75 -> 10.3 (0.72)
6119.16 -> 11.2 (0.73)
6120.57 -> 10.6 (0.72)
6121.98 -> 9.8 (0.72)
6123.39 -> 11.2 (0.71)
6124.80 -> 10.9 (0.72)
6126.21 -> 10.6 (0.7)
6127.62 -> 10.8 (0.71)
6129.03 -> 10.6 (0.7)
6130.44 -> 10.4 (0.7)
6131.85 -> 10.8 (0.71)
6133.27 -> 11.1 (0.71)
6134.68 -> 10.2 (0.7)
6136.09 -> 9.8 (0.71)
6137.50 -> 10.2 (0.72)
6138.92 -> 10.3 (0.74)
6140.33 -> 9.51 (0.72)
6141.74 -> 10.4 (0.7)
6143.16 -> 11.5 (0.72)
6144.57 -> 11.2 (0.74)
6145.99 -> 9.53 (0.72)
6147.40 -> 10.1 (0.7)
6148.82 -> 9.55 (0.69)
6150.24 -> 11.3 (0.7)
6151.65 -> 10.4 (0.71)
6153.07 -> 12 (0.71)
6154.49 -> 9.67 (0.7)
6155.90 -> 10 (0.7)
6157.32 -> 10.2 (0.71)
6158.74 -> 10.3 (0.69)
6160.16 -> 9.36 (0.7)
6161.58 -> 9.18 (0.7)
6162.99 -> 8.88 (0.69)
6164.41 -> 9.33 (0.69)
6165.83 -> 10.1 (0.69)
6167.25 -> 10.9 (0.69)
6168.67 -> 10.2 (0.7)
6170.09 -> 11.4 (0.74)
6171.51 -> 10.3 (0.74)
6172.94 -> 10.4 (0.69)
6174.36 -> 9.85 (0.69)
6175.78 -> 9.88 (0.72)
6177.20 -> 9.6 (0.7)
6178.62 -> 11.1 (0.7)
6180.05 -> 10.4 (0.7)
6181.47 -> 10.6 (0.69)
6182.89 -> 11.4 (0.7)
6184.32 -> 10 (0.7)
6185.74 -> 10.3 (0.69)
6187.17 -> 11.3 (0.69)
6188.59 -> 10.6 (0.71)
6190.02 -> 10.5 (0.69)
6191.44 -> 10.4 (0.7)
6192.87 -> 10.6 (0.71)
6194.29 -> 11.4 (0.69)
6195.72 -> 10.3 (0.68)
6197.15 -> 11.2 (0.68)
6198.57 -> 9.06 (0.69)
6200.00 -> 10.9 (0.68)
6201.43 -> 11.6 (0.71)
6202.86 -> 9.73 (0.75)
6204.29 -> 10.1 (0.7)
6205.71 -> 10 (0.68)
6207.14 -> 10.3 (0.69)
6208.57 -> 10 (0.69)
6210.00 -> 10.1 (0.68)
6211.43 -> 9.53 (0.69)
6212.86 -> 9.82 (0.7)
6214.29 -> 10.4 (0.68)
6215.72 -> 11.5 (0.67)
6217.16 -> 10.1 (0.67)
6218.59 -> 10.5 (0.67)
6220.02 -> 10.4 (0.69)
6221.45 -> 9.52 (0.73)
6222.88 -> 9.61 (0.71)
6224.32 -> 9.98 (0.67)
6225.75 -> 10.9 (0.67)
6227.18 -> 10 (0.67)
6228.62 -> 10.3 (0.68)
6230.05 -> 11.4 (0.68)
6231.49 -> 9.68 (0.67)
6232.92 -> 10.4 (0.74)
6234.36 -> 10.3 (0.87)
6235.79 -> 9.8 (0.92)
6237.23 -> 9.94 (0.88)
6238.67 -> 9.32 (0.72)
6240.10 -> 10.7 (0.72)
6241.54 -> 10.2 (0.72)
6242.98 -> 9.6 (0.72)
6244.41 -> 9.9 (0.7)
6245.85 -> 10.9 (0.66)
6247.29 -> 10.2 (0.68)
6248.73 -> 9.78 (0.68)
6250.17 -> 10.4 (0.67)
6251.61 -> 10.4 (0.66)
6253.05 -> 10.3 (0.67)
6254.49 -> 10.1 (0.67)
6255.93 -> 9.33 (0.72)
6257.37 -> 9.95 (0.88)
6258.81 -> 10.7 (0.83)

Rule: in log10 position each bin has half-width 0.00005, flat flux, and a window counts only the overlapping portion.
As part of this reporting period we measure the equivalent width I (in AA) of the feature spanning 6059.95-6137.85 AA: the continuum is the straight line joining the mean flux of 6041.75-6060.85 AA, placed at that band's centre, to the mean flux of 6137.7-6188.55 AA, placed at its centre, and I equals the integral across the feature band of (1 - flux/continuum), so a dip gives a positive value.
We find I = 1.5 AA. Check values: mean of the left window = 11.4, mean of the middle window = 10.7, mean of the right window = 10.3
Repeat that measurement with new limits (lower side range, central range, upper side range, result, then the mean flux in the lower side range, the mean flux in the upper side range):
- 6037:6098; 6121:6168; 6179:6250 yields 1.58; 11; 10.3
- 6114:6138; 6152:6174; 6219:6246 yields 0.56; 10.6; 10.1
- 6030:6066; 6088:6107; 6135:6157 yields -0.72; 11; 10.4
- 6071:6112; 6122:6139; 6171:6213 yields 0.15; 10.8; 10.4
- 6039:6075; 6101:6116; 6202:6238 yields 0.09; 11.1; 10.2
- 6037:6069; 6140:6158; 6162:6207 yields 0.30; 11.2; 10.4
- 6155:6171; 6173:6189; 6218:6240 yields -0.66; 9.99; 10.2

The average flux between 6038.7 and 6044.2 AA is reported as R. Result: 11.5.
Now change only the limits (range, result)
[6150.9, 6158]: 10.5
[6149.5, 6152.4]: 10.8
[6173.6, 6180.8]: 10.2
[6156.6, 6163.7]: 9.59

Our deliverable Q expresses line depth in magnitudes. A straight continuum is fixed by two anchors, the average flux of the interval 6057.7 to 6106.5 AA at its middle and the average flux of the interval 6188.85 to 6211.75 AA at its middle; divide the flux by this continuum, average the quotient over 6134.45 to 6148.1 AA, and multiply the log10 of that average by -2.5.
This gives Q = 0.04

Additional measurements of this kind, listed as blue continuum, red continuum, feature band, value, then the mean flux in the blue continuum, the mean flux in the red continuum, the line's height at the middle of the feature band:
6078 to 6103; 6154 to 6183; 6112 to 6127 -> 0.003 mag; 11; 10.1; 10.7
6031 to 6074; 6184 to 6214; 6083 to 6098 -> -0.019 mag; 11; 10.4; 10.8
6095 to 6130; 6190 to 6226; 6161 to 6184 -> 0.025 mag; 10.7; 10.3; 10.5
